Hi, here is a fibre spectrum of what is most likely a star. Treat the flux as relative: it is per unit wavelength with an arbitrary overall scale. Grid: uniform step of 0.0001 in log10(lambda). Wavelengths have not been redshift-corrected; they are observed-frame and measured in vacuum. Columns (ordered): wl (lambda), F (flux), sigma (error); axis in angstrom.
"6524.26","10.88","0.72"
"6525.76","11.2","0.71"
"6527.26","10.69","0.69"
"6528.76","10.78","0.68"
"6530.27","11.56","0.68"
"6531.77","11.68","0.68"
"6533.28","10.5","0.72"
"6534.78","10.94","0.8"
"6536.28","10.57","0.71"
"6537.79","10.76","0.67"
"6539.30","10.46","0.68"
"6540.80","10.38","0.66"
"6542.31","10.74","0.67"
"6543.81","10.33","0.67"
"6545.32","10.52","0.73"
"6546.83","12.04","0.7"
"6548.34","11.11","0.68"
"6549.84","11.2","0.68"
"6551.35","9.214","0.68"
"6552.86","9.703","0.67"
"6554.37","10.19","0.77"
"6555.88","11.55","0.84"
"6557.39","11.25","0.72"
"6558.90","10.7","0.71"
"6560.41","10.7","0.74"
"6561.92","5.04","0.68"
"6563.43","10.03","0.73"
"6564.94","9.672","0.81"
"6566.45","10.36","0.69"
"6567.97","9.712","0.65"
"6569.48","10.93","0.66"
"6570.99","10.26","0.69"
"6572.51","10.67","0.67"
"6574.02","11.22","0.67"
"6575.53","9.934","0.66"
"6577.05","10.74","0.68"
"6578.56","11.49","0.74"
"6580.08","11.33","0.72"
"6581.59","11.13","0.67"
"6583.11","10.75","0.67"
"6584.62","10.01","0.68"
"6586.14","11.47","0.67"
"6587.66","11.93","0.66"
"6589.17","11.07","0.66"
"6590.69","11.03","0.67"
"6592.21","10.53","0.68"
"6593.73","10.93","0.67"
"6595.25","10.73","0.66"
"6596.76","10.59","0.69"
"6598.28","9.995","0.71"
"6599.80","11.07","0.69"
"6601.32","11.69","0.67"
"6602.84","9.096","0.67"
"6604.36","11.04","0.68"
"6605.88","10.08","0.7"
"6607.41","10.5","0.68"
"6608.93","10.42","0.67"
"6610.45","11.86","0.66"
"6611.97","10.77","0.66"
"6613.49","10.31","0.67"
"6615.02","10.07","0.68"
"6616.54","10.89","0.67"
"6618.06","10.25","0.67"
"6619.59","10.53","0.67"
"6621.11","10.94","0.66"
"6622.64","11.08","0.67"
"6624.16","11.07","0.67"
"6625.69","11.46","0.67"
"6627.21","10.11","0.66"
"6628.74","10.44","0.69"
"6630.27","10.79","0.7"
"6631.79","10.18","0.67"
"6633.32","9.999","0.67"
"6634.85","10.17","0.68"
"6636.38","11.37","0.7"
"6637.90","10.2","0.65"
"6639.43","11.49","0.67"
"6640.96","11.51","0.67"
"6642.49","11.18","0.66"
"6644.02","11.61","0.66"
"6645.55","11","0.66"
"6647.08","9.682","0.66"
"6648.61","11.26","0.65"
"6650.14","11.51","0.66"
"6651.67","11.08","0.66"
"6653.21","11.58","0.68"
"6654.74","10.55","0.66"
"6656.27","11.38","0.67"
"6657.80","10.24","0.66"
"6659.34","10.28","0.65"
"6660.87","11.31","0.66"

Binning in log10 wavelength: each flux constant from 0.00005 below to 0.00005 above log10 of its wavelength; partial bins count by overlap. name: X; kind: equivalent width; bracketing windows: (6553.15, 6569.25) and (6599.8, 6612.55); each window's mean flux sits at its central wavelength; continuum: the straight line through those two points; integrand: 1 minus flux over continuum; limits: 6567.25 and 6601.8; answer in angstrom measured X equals -1.6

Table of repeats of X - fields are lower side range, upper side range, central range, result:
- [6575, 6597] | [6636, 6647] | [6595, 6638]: 1.6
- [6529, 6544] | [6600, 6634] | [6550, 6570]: 1.5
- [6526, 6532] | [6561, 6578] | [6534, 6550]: -0.1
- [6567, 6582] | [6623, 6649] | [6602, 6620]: 0.5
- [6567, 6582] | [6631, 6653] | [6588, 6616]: 0.3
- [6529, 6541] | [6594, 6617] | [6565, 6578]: 0.3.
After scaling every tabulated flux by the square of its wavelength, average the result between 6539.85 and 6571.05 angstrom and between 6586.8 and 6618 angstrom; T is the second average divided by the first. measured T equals 1.1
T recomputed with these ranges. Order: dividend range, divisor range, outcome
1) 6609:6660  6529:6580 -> 1.05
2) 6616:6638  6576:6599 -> 0.99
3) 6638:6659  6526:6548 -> 1.05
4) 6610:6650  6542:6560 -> 1.03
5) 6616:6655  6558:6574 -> 1.12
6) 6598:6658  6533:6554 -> 1.04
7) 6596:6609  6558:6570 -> 1.10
